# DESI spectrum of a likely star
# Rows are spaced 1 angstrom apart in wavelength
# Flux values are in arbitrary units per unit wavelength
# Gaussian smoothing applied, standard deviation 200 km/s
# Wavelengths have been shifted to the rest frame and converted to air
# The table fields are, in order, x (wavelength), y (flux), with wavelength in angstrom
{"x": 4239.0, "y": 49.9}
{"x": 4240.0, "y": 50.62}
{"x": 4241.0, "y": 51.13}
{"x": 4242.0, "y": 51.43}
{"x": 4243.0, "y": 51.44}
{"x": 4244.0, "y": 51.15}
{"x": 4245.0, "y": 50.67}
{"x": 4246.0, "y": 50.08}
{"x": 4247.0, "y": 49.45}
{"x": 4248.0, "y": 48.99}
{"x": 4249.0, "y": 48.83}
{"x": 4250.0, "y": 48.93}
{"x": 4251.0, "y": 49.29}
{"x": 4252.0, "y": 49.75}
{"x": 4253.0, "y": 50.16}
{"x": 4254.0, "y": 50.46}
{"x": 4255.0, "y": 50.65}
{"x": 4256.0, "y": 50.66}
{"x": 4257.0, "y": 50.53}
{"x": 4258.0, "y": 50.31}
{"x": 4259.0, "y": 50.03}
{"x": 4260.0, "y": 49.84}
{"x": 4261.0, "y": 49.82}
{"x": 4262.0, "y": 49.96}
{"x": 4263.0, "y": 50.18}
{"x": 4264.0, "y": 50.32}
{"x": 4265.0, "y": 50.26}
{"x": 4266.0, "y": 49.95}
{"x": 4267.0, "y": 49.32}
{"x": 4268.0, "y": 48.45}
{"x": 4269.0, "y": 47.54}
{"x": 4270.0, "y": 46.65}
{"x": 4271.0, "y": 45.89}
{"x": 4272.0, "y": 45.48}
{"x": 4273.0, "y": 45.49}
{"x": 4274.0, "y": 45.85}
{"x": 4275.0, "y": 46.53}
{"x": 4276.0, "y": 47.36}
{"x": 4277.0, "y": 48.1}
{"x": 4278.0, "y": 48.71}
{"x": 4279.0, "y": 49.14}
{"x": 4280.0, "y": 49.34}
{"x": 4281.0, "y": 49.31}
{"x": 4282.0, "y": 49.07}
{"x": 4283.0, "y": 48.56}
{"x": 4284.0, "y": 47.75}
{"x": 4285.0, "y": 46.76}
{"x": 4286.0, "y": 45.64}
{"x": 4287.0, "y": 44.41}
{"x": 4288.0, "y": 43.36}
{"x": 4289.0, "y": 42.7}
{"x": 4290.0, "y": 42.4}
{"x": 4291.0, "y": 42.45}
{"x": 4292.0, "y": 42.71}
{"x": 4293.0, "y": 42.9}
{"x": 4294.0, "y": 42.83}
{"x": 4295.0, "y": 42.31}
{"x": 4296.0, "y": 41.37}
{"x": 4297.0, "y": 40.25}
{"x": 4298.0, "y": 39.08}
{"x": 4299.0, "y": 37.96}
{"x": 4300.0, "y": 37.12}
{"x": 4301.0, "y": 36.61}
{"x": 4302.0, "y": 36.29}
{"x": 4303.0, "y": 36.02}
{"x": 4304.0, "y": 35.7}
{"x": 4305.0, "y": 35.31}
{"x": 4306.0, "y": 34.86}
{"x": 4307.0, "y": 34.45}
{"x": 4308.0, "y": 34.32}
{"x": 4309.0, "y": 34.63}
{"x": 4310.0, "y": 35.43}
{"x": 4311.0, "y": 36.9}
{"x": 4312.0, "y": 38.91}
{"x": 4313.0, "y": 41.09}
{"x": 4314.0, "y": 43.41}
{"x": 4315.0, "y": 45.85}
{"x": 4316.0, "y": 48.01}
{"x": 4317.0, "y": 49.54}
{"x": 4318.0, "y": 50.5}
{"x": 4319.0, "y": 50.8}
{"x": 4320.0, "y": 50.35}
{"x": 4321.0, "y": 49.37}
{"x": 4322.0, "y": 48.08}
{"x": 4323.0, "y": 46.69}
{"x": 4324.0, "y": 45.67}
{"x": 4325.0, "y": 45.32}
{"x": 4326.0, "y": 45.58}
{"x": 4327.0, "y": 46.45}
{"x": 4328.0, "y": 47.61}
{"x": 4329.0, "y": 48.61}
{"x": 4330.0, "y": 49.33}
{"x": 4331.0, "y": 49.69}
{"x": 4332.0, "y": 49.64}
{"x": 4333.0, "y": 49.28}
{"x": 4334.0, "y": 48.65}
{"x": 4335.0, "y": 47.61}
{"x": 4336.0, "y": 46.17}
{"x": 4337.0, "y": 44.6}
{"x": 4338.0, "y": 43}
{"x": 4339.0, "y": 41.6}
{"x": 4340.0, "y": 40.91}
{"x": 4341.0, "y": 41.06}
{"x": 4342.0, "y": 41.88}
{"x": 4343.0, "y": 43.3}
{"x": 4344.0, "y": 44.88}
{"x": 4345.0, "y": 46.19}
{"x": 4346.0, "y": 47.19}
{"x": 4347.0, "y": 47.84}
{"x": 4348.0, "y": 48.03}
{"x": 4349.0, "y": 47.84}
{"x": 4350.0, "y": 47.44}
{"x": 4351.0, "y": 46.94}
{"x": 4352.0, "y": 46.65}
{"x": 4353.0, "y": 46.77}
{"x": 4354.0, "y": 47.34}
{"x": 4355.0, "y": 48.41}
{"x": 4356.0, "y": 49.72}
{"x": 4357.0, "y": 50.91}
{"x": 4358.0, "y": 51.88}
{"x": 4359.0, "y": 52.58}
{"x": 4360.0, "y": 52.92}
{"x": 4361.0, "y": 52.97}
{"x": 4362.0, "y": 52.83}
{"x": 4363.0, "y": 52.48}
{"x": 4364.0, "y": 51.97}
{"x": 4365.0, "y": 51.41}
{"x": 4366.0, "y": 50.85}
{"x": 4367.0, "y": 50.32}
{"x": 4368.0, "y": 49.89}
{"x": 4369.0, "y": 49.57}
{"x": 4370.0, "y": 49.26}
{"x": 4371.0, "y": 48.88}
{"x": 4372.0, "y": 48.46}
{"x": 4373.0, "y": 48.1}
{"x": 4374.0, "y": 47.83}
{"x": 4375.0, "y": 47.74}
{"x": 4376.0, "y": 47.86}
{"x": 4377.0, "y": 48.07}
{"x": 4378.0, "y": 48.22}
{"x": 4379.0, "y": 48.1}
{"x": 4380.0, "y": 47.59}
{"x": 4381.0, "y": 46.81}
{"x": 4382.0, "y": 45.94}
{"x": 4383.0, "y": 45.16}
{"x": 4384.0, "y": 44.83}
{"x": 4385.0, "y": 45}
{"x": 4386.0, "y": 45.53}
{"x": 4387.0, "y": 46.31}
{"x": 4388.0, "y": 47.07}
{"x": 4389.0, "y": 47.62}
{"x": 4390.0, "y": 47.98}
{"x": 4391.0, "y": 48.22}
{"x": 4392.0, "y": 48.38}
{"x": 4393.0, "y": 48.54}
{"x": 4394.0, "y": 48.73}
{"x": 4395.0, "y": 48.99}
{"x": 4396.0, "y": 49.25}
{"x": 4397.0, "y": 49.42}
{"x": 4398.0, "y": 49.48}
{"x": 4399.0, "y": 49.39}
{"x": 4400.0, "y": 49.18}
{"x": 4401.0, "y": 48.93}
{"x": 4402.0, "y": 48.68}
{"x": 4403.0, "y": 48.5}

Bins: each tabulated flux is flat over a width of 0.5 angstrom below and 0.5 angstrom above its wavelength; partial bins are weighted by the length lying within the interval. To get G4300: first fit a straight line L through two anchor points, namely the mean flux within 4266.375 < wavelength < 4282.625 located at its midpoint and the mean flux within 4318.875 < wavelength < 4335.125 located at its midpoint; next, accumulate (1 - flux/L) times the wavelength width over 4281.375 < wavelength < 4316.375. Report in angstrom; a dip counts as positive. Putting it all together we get 5.2 angstrom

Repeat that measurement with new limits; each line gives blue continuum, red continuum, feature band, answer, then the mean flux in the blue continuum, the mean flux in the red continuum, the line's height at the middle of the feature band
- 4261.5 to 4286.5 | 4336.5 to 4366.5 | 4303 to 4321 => 2.50 angstrom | 48.1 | 47.7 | 47.9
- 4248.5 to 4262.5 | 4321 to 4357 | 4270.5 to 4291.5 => 1.08 angstrom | 49.9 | 46.6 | 48.9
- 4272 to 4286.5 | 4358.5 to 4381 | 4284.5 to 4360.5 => 6.87 angstrom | 47.6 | 49.8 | 48.7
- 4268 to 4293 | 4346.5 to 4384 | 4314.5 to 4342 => 0.50 angstrom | 46.3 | 49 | 47.8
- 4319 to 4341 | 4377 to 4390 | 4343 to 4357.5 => -0.21 angstrom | 46.8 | 46.6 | 46.8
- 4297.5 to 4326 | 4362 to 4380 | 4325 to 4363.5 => -1.44 angstrom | 41.4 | 49.4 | 45.8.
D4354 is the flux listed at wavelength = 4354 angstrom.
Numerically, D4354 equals 47.34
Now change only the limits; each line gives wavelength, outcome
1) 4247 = 49.45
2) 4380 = 47.59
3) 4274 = 45.85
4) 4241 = 51.13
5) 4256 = 50.66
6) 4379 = 48.1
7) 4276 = 47.36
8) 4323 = 46.69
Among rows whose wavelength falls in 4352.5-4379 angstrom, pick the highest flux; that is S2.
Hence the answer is 52.97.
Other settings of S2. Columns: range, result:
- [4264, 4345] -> 50.8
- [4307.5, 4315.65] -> 45.85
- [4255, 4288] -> 50.66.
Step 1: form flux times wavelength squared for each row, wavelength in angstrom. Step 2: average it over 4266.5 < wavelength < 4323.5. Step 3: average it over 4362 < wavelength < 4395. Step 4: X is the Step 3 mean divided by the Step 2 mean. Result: 1.15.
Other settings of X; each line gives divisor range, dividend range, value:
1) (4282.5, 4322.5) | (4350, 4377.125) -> 1.22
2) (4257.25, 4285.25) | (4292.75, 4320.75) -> 0.85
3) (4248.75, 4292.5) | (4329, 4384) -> 1.04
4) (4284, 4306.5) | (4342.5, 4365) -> 1.24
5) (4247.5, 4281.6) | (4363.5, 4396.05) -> 1.04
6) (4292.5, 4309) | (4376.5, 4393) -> 1.29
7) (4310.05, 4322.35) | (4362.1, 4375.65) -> 1.12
